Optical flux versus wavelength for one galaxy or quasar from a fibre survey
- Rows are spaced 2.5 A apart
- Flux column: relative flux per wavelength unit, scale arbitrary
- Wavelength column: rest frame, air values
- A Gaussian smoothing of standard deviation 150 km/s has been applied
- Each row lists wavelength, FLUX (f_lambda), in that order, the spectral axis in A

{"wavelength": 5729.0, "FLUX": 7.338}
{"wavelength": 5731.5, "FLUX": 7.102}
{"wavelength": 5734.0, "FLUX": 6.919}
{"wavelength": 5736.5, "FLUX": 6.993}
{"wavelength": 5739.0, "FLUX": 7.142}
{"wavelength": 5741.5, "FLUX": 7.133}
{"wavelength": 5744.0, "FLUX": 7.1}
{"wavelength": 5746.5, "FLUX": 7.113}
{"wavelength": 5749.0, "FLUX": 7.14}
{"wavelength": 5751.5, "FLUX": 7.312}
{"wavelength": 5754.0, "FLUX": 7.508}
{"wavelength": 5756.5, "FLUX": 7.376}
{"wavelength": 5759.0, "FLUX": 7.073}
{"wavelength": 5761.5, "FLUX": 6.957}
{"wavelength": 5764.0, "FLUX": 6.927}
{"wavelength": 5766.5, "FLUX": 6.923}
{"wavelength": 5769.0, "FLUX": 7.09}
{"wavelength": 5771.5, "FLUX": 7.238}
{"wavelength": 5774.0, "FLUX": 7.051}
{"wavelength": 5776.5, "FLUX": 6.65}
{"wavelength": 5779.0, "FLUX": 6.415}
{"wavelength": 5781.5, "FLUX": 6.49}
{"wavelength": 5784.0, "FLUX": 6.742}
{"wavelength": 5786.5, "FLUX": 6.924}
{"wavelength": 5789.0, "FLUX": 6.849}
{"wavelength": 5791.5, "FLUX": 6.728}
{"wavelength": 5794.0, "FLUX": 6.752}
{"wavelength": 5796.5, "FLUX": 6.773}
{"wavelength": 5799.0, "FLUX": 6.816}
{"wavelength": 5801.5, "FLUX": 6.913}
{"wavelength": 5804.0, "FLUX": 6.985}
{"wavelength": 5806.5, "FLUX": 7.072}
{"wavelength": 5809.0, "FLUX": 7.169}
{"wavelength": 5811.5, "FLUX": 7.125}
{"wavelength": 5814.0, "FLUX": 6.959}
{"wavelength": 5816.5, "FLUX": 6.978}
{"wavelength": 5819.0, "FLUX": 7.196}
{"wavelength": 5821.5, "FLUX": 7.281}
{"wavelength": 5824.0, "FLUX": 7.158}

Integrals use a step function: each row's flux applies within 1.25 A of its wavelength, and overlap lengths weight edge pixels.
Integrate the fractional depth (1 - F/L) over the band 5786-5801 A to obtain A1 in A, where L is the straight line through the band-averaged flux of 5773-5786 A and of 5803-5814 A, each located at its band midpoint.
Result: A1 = 0.1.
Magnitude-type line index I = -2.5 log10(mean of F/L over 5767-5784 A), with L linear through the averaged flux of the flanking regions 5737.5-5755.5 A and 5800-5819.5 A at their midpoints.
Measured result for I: 0.05 mag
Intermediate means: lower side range 7.21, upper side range 7.04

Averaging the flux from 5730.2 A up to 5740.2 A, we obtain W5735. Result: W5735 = 7.04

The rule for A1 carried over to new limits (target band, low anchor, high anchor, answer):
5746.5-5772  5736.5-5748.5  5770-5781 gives -0.68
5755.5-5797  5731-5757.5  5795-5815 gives 1.10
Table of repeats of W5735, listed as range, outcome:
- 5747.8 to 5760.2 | 7.28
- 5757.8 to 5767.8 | 6.97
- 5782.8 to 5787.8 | 6.83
